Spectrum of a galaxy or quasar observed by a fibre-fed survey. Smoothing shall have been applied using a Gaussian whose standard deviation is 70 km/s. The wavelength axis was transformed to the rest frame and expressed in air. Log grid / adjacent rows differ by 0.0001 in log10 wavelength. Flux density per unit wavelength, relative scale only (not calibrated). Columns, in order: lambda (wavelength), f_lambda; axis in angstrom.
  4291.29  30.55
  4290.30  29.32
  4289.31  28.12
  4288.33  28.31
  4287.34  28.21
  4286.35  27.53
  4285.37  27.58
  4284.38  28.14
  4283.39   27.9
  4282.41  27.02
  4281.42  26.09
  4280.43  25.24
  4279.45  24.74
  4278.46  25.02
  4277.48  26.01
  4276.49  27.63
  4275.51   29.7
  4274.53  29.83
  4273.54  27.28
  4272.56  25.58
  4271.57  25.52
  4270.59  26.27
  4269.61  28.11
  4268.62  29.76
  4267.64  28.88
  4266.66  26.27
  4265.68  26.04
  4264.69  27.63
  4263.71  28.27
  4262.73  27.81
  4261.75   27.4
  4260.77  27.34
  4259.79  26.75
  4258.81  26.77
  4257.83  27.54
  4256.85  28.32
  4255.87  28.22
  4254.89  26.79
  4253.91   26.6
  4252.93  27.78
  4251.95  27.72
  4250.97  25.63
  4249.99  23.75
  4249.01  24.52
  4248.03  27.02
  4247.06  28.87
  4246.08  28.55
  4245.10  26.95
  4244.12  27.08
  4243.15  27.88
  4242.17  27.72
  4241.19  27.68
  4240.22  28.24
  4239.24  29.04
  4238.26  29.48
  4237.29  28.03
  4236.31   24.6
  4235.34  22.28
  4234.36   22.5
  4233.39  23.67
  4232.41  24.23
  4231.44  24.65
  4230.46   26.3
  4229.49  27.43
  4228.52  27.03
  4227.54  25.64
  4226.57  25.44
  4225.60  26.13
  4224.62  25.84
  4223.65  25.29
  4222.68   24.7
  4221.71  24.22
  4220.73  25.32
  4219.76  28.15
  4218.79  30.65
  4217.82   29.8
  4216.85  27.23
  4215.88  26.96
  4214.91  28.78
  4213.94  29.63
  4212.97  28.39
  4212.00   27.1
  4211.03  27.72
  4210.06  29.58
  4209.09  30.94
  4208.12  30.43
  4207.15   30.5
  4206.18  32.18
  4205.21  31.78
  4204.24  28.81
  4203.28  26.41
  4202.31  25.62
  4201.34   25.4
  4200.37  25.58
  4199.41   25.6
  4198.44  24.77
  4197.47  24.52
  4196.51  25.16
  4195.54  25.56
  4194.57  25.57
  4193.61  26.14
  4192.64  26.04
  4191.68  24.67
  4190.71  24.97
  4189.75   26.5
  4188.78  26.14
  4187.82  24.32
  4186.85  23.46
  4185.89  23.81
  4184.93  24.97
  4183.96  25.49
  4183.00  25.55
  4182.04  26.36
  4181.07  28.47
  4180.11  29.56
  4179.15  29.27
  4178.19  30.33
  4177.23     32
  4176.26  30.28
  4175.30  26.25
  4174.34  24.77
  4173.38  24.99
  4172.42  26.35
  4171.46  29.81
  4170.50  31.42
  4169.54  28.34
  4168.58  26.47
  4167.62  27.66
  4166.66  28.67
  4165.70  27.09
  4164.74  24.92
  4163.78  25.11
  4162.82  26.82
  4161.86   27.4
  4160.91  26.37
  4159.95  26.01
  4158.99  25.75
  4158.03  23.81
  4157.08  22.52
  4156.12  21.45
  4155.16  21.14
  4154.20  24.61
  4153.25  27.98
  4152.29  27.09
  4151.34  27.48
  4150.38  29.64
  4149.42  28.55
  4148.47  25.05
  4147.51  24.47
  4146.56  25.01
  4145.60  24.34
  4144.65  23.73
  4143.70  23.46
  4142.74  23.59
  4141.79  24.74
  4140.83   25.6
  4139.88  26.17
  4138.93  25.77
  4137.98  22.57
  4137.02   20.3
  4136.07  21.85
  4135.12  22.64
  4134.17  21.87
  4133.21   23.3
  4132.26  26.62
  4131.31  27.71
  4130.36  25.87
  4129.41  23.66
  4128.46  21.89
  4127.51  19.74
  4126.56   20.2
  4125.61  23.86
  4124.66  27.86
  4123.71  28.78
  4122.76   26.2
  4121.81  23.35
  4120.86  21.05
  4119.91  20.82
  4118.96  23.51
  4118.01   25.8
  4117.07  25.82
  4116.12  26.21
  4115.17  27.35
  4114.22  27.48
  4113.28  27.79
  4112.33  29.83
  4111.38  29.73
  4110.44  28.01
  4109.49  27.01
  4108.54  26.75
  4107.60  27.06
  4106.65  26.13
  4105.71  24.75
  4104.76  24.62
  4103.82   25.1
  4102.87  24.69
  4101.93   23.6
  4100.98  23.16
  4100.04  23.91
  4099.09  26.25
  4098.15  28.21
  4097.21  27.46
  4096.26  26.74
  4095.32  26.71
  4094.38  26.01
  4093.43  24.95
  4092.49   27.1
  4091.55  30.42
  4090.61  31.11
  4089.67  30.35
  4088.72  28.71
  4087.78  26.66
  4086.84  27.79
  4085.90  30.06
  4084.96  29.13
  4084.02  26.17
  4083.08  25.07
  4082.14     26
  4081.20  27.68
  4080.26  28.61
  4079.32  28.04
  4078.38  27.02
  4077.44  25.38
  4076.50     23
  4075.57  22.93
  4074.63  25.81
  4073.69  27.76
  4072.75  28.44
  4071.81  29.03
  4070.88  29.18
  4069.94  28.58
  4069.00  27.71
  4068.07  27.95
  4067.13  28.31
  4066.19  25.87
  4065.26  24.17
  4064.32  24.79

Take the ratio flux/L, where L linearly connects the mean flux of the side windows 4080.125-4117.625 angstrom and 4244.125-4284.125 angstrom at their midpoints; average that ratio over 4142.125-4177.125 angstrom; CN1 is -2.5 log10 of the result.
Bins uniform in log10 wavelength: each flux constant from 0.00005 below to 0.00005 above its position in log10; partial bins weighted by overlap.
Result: 0.04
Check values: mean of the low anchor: 27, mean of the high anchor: 27.1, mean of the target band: 26.1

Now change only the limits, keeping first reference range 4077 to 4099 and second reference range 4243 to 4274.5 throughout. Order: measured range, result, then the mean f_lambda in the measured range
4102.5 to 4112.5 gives 0.038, 26.6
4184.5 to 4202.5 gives 0.089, 25.2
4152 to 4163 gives 0.101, 25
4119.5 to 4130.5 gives 0.169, 23.6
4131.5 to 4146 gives 0.154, 23.9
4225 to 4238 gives 0.080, 25.3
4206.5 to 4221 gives -0.060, 28.8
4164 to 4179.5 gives -0.023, 28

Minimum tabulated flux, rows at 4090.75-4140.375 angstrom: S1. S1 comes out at 19.74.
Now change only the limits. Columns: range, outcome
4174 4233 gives 23.46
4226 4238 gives 22.28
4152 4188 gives 21.14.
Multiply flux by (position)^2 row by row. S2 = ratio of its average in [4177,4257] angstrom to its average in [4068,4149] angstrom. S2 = 1.10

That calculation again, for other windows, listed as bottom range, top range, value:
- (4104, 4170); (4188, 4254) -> 1.10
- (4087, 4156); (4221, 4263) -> 1.10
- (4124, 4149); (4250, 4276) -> 1.21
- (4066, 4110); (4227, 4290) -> 1.09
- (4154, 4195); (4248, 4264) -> 1.06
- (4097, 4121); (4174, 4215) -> 1.09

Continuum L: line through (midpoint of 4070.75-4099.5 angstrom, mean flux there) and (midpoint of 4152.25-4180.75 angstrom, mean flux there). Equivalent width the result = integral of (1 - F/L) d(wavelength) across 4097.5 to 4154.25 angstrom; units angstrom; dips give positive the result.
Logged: 3.98 angstrom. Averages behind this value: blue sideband 27.3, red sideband 26.8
